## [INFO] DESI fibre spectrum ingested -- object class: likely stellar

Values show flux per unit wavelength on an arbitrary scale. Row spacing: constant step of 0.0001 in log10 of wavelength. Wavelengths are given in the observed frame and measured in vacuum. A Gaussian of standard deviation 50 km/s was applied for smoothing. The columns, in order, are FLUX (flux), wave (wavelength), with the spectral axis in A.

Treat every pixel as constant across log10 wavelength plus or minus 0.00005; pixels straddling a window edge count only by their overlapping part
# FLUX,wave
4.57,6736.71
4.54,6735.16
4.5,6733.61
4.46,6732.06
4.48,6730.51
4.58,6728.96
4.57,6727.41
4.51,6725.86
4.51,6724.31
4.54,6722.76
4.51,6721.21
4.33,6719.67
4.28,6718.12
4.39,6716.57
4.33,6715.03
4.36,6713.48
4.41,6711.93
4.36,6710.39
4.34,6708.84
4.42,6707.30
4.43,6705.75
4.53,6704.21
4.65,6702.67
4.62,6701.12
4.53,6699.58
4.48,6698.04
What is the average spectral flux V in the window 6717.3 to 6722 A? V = 4.37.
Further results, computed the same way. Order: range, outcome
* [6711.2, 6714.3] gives 4.37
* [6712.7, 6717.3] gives 4.36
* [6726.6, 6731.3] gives 4.54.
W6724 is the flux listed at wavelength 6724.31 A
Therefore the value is 4.51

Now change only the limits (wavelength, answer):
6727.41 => 4.57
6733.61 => 4.5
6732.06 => 4.46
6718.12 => 4.28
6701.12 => 4.62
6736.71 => 4.57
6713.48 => 4.36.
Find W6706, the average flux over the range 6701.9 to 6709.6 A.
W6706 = 4.48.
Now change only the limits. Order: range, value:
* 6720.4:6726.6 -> 4.52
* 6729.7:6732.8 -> 4.47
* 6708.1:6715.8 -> 4.36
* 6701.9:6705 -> 4.6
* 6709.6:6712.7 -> 4.39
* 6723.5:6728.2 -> 4.53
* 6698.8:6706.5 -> 4.56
